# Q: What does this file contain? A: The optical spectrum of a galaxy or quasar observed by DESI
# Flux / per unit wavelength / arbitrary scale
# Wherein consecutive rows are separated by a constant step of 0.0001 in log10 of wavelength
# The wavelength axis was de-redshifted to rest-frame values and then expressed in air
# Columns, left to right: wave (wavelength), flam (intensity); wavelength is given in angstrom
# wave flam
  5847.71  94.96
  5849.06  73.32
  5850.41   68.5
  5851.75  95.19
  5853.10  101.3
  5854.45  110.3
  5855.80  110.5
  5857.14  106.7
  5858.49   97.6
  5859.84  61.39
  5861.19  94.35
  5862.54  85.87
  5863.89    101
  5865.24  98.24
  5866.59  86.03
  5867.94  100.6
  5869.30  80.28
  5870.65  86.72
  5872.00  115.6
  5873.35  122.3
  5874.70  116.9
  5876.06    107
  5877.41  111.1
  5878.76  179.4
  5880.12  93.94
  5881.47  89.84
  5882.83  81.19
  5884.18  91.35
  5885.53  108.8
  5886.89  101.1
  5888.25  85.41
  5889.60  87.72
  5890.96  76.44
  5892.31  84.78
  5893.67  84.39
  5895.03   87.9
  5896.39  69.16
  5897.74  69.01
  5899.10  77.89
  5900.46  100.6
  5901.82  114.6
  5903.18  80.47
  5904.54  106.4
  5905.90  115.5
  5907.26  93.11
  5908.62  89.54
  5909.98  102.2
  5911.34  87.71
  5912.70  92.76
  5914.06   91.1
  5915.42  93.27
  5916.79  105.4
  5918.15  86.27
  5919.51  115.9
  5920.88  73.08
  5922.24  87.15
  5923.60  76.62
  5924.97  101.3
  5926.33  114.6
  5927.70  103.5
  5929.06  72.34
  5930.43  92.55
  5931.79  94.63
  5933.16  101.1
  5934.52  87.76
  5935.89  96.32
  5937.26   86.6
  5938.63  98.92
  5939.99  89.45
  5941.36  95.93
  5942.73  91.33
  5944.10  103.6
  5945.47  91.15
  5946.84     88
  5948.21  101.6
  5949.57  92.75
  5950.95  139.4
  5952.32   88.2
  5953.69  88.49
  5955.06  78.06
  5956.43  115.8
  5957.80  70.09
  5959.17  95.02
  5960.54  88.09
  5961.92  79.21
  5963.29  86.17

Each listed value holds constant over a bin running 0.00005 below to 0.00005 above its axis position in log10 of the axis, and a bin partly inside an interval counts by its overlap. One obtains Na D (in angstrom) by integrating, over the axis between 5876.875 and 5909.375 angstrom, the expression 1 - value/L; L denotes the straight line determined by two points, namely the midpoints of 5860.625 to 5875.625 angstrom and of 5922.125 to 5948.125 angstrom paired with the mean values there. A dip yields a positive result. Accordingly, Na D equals 0.7 angstrom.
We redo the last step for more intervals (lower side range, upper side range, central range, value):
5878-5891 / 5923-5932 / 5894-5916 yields 1.24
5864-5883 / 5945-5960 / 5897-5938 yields 2.54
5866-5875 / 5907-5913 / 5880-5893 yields 1.04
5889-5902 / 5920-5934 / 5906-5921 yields -1.13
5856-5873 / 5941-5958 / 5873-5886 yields -2.14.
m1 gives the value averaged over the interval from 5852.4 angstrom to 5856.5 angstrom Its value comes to 107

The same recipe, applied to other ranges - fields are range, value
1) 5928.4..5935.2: 89.8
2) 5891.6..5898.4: 79.1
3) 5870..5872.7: 102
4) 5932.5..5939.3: 94.1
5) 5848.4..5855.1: 89.7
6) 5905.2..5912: 97.7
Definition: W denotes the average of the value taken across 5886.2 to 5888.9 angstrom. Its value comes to 93.1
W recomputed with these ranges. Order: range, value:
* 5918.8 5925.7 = 91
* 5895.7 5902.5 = 86.3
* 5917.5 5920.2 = 101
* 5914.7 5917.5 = 99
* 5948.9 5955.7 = 97.4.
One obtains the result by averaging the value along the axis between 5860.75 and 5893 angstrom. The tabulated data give 99.4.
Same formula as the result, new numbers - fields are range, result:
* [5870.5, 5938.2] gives 95.9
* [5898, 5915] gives 95.3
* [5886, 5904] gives 86.5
